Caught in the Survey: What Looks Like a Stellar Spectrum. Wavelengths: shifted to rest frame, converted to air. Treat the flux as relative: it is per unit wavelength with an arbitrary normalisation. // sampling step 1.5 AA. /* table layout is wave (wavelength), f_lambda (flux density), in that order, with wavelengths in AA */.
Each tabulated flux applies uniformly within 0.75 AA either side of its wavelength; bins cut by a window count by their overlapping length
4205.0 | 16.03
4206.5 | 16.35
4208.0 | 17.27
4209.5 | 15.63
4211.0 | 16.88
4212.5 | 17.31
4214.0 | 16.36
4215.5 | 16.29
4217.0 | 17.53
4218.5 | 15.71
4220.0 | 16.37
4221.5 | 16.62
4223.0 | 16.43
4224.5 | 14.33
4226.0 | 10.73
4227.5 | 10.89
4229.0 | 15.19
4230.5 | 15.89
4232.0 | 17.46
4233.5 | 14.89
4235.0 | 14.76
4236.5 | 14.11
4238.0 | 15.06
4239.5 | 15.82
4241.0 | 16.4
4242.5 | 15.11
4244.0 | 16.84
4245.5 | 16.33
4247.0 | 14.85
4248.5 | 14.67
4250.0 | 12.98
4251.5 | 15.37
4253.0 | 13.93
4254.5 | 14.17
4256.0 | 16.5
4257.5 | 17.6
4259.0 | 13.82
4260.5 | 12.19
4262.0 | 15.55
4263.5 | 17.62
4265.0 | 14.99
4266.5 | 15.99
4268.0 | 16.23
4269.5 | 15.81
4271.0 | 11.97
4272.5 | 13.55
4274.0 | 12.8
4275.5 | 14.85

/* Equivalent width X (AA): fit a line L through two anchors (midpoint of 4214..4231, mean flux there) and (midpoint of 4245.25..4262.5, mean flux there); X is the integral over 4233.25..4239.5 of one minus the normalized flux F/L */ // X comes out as 0.1 AA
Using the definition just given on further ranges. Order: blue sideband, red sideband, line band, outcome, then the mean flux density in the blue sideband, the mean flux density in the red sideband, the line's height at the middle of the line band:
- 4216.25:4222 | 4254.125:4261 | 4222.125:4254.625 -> 1.9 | 16.6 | 15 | 15.8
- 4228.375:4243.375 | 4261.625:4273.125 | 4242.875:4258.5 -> 0.1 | 15.5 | 15.2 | 15.4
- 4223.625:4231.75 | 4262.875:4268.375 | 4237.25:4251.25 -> -0.5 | 13.7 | 16.2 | 14.8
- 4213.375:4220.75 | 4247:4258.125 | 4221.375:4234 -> 1.1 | 16.5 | 15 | 16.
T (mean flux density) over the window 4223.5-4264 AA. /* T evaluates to 14.9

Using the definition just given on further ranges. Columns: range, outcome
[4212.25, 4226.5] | 15.8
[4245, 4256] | 14.7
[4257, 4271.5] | 15.2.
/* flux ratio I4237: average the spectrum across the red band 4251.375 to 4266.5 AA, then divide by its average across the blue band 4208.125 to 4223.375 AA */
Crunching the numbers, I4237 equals 0.9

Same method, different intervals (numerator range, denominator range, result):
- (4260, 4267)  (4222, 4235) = 1.06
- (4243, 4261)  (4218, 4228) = 1.03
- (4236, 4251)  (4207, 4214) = 0.91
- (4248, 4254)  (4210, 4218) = 0.85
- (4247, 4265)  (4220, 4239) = 1.01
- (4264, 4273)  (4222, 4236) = 1.02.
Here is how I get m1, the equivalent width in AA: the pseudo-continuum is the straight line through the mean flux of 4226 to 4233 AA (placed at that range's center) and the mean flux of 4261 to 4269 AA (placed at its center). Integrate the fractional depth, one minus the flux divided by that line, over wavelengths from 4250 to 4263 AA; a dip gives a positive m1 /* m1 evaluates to 0.6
